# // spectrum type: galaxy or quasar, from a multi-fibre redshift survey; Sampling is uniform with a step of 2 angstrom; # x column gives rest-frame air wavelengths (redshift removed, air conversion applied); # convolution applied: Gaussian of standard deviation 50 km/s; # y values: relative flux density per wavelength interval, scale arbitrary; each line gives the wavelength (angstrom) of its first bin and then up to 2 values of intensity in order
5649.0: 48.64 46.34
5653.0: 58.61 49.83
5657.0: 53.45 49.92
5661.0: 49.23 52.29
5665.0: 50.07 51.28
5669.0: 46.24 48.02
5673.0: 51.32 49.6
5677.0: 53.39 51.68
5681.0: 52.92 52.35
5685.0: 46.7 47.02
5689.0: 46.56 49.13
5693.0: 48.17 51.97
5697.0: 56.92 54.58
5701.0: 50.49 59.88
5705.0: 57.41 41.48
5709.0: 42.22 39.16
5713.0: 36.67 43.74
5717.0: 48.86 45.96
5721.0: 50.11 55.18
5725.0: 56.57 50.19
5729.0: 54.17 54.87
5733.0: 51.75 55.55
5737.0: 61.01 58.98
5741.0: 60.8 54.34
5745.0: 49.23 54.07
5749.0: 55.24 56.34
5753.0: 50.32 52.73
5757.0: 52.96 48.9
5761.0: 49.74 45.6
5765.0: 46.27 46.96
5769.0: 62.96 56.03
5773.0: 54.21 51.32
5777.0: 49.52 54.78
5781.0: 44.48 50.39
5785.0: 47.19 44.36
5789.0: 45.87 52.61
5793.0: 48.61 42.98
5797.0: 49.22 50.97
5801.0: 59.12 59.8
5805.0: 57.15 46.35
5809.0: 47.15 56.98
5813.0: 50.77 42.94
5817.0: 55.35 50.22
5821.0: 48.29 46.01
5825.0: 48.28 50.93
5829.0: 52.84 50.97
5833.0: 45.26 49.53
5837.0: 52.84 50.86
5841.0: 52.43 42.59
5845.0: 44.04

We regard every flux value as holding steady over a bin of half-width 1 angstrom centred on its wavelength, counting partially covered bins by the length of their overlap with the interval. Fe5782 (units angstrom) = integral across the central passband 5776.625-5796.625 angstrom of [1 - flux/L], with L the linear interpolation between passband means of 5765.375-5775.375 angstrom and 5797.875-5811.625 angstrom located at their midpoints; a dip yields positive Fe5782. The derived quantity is 2.2 angstrom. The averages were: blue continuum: 54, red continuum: 53.8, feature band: 48.1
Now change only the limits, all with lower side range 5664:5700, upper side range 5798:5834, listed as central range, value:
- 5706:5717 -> 2.0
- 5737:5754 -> -1.5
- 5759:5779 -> -0.2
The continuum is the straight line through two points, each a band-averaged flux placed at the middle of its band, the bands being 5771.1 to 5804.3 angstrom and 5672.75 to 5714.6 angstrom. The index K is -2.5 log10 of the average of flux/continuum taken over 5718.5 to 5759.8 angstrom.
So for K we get -0.08 mag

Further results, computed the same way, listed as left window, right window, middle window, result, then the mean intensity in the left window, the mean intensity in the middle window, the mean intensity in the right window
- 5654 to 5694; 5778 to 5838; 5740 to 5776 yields -0.06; 50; 52.7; 50.1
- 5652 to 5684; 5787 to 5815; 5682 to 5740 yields 0.01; 51.3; 50.6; 50.8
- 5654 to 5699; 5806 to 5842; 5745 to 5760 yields -0.05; 50.5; 52.7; 49.9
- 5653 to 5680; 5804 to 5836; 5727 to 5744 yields -0.12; 50.8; 56.1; 49.9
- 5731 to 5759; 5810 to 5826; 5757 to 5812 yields 0.03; 54.7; 50.8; 49.9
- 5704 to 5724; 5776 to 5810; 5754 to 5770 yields -0.05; 46.1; 50.8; 50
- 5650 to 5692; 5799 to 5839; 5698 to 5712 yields 0.02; 50.3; 49.3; 51.1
